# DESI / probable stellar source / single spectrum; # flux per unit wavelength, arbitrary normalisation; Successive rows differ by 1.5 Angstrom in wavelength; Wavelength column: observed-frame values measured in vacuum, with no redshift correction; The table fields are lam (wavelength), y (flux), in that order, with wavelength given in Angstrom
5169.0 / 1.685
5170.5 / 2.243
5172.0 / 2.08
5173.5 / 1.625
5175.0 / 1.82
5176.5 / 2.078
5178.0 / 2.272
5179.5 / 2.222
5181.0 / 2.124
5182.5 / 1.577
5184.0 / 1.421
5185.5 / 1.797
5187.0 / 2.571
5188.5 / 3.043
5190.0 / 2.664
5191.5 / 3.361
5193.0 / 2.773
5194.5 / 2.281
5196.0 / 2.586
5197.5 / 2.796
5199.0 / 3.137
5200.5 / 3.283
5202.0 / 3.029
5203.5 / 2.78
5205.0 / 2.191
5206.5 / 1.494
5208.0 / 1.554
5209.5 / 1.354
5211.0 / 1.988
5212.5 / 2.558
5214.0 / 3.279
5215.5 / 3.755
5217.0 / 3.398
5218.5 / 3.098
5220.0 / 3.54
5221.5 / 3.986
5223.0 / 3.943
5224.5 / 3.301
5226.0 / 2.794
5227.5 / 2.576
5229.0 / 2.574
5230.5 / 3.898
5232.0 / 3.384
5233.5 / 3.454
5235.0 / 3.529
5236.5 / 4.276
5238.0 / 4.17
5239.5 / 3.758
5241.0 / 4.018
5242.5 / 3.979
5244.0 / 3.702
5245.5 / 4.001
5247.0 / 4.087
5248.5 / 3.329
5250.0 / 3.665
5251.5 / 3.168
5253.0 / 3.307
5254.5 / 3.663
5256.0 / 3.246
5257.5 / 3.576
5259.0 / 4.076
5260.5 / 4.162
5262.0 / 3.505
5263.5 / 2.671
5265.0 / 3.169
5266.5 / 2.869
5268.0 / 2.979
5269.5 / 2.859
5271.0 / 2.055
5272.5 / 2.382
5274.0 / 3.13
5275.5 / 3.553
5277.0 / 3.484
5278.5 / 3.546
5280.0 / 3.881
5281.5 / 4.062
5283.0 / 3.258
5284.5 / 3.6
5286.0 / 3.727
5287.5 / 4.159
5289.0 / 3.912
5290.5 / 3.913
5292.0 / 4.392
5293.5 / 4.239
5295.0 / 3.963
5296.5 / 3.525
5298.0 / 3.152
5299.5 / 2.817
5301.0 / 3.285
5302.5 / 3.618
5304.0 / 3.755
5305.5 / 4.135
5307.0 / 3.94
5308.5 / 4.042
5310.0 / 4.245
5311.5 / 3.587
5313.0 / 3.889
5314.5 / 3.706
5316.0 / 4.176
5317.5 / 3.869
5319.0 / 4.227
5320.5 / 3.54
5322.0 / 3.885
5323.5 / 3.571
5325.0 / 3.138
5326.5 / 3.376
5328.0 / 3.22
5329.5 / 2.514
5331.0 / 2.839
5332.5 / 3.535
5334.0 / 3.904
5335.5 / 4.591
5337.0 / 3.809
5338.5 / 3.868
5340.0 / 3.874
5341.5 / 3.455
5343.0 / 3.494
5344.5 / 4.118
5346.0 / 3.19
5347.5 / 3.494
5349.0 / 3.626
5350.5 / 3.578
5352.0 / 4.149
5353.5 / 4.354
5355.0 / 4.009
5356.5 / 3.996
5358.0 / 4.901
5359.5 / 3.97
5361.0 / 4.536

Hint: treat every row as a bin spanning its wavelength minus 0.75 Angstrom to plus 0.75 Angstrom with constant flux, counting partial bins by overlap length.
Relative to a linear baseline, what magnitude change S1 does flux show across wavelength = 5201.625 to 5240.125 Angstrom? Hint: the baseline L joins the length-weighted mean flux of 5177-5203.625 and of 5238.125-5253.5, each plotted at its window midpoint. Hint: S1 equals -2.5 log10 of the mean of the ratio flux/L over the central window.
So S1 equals 0.053 mag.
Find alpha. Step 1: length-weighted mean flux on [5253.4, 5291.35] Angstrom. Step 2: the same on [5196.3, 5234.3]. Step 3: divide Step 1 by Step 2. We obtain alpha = 1.17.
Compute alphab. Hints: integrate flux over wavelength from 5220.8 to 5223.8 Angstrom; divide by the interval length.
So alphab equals 3.95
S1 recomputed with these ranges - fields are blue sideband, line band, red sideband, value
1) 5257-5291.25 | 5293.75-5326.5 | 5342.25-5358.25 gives -0.026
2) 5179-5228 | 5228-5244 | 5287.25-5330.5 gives -0.224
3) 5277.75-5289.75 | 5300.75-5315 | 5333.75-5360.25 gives -0.005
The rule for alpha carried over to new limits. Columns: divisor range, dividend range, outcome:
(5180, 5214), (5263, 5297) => 1.44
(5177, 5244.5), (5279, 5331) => 1.27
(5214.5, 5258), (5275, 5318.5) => 1.06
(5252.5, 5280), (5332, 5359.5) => 1.20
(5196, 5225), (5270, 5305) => 1.24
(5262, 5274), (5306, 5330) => 1.33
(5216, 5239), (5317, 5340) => 1.04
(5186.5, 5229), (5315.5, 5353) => 1.29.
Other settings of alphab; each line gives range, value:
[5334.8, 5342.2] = 3.92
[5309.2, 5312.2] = 3.92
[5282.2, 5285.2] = 3.44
